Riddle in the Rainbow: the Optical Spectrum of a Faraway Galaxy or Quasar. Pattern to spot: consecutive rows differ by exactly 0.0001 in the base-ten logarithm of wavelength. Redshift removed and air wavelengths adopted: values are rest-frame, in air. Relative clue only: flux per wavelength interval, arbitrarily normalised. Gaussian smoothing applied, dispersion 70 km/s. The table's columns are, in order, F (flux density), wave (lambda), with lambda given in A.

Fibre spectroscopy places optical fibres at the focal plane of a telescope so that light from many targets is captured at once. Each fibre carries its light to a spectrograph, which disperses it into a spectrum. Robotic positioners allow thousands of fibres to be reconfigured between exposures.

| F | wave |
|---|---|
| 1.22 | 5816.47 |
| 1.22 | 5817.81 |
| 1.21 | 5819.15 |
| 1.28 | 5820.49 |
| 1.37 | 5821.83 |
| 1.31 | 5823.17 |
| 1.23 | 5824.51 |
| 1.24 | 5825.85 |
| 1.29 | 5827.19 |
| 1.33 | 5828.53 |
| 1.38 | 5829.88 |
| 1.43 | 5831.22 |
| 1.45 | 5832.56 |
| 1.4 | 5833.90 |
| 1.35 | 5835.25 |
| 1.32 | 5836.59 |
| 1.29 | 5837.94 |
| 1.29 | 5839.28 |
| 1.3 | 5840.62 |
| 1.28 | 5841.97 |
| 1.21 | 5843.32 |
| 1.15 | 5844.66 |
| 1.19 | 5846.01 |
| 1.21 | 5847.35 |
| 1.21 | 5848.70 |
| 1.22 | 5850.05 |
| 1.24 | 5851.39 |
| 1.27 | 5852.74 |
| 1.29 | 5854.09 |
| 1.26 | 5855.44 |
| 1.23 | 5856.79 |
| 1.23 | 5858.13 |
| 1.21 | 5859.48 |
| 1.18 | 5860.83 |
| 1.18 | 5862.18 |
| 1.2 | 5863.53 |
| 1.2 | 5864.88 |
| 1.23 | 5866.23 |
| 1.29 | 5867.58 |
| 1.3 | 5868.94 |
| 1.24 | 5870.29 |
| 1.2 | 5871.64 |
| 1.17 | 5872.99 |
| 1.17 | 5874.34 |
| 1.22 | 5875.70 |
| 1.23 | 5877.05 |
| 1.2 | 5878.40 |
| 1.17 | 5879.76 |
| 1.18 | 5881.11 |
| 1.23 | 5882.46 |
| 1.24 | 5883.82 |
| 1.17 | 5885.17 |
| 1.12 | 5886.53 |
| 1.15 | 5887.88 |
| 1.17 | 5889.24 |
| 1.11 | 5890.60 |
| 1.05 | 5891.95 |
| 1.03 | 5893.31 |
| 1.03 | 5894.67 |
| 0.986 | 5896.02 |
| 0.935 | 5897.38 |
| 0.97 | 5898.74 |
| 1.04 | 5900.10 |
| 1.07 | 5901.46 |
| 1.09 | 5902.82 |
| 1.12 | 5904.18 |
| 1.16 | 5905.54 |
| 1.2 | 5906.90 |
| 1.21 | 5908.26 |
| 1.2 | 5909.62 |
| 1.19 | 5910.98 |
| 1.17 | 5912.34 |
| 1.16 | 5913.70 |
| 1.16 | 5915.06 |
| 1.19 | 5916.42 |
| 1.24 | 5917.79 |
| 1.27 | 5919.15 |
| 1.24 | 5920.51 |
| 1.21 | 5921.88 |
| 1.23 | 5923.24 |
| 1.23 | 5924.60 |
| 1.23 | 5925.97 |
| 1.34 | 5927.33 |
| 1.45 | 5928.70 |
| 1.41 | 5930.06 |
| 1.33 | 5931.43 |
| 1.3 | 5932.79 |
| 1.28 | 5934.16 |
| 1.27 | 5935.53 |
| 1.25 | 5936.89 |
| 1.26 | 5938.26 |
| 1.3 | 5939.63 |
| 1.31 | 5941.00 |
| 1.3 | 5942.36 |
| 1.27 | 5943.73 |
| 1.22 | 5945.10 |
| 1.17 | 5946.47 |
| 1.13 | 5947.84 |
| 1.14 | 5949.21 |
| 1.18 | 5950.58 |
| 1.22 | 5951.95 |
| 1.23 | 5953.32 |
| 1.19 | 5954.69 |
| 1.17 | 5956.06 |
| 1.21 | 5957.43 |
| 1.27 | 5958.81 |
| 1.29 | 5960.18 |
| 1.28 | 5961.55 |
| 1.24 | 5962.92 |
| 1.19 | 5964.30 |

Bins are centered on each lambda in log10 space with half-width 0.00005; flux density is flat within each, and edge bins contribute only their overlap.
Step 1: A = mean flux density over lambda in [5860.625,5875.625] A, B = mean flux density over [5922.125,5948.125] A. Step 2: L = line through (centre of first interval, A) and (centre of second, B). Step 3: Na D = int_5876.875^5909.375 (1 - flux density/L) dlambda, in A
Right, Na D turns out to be 3.2 A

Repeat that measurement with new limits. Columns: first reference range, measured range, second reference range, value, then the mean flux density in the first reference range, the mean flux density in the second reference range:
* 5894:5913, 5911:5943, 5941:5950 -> -2.8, 1.1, 1.21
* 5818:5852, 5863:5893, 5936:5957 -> 1.7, 1.29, 1.22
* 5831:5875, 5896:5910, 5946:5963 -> 1.6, 1.25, 1.21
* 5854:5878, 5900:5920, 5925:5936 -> 1.9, 1.22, 1.32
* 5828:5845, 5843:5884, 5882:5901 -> -0.4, 1.32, 1.09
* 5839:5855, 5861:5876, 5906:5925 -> 0.1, 1.24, 1.21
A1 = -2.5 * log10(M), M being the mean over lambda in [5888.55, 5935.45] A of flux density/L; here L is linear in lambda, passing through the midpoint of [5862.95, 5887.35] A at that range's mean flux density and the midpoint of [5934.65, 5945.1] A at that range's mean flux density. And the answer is 0.06 mag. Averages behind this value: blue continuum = 1.21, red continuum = 1.28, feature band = 1.18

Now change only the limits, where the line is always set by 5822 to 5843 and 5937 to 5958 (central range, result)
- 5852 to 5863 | 0.06 mag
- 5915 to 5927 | 0.01 mag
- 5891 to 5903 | 0.23 mag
